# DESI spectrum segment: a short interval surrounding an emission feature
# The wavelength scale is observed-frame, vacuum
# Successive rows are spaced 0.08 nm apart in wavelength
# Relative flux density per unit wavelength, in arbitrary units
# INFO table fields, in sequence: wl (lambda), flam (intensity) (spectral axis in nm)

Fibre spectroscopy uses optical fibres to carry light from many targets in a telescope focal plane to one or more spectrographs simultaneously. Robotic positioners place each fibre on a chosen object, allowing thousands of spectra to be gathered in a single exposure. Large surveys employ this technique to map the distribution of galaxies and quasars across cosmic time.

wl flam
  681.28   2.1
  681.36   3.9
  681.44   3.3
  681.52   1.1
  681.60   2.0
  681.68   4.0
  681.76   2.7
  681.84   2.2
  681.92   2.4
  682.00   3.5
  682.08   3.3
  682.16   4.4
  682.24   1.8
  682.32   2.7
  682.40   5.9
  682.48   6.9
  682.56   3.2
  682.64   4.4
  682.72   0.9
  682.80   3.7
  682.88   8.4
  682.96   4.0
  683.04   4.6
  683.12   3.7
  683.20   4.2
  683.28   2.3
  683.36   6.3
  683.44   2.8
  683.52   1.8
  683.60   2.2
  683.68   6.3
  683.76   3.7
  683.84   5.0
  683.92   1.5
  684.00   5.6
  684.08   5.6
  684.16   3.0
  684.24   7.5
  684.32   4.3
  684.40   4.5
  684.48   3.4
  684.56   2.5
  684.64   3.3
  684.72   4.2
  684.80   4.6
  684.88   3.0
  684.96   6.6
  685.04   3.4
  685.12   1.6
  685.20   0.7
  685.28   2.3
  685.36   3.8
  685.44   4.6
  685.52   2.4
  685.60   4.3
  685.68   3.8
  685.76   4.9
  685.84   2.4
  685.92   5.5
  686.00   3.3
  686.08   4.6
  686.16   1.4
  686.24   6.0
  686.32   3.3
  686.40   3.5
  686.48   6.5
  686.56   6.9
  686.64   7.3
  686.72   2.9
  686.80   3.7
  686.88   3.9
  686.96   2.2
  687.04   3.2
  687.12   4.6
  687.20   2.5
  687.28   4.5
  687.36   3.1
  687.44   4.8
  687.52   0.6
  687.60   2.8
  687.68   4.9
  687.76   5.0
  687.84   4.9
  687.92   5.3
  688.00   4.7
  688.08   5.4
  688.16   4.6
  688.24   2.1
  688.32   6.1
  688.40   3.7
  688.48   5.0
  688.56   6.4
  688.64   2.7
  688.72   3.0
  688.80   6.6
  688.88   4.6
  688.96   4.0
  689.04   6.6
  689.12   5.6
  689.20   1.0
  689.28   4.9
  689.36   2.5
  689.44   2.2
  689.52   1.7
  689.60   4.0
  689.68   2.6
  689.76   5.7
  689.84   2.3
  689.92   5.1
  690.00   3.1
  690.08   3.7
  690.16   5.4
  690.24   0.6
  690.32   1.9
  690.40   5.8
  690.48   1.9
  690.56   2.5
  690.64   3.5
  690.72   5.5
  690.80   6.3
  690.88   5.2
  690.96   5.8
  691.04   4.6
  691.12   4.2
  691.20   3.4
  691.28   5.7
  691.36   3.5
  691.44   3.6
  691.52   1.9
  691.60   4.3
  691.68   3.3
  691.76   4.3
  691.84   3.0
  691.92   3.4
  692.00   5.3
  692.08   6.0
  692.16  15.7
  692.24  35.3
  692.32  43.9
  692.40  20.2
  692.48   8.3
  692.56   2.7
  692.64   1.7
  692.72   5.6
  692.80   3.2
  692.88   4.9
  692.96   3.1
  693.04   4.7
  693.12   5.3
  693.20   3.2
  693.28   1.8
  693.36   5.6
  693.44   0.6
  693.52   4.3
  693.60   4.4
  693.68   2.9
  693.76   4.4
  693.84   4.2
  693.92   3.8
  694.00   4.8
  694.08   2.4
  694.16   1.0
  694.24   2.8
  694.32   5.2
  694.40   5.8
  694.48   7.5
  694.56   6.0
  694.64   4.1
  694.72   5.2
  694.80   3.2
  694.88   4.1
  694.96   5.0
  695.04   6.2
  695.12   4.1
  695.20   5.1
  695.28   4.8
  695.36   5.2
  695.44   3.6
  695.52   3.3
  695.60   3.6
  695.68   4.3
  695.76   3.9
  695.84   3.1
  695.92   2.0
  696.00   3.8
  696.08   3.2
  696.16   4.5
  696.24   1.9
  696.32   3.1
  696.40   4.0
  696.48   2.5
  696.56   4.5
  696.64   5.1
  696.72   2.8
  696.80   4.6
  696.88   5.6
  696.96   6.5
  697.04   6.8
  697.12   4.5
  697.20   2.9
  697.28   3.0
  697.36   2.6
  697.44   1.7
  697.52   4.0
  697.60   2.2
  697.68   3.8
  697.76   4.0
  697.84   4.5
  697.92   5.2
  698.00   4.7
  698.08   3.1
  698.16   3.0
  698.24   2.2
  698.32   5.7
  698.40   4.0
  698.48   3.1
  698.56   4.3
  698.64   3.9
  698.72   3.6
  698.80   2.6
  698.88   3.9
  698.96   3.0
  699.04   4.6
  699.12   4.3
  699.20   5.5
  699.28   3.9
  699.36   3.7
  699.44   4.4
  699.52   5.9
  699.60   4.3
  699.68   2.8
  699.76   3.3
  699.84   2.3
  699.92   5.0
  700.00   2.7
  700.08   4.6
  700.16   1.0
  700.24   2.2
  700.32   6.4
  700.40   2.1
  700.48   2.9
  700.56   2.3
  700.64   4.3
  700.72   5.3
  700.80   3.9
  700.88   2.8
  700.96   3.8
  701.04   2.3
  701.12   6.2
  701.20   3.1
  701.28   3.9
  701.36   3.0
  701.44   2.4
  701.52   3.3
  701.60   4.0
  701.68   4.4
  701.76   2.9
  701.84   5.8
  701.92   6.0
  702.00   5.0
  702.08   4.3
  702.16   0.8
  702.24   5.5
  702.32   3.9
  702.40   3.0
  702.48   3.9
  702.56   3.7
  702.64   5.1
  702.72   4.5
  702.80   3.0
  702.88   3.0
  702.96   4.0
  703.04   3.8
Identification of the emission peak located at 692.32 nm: H-alpha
